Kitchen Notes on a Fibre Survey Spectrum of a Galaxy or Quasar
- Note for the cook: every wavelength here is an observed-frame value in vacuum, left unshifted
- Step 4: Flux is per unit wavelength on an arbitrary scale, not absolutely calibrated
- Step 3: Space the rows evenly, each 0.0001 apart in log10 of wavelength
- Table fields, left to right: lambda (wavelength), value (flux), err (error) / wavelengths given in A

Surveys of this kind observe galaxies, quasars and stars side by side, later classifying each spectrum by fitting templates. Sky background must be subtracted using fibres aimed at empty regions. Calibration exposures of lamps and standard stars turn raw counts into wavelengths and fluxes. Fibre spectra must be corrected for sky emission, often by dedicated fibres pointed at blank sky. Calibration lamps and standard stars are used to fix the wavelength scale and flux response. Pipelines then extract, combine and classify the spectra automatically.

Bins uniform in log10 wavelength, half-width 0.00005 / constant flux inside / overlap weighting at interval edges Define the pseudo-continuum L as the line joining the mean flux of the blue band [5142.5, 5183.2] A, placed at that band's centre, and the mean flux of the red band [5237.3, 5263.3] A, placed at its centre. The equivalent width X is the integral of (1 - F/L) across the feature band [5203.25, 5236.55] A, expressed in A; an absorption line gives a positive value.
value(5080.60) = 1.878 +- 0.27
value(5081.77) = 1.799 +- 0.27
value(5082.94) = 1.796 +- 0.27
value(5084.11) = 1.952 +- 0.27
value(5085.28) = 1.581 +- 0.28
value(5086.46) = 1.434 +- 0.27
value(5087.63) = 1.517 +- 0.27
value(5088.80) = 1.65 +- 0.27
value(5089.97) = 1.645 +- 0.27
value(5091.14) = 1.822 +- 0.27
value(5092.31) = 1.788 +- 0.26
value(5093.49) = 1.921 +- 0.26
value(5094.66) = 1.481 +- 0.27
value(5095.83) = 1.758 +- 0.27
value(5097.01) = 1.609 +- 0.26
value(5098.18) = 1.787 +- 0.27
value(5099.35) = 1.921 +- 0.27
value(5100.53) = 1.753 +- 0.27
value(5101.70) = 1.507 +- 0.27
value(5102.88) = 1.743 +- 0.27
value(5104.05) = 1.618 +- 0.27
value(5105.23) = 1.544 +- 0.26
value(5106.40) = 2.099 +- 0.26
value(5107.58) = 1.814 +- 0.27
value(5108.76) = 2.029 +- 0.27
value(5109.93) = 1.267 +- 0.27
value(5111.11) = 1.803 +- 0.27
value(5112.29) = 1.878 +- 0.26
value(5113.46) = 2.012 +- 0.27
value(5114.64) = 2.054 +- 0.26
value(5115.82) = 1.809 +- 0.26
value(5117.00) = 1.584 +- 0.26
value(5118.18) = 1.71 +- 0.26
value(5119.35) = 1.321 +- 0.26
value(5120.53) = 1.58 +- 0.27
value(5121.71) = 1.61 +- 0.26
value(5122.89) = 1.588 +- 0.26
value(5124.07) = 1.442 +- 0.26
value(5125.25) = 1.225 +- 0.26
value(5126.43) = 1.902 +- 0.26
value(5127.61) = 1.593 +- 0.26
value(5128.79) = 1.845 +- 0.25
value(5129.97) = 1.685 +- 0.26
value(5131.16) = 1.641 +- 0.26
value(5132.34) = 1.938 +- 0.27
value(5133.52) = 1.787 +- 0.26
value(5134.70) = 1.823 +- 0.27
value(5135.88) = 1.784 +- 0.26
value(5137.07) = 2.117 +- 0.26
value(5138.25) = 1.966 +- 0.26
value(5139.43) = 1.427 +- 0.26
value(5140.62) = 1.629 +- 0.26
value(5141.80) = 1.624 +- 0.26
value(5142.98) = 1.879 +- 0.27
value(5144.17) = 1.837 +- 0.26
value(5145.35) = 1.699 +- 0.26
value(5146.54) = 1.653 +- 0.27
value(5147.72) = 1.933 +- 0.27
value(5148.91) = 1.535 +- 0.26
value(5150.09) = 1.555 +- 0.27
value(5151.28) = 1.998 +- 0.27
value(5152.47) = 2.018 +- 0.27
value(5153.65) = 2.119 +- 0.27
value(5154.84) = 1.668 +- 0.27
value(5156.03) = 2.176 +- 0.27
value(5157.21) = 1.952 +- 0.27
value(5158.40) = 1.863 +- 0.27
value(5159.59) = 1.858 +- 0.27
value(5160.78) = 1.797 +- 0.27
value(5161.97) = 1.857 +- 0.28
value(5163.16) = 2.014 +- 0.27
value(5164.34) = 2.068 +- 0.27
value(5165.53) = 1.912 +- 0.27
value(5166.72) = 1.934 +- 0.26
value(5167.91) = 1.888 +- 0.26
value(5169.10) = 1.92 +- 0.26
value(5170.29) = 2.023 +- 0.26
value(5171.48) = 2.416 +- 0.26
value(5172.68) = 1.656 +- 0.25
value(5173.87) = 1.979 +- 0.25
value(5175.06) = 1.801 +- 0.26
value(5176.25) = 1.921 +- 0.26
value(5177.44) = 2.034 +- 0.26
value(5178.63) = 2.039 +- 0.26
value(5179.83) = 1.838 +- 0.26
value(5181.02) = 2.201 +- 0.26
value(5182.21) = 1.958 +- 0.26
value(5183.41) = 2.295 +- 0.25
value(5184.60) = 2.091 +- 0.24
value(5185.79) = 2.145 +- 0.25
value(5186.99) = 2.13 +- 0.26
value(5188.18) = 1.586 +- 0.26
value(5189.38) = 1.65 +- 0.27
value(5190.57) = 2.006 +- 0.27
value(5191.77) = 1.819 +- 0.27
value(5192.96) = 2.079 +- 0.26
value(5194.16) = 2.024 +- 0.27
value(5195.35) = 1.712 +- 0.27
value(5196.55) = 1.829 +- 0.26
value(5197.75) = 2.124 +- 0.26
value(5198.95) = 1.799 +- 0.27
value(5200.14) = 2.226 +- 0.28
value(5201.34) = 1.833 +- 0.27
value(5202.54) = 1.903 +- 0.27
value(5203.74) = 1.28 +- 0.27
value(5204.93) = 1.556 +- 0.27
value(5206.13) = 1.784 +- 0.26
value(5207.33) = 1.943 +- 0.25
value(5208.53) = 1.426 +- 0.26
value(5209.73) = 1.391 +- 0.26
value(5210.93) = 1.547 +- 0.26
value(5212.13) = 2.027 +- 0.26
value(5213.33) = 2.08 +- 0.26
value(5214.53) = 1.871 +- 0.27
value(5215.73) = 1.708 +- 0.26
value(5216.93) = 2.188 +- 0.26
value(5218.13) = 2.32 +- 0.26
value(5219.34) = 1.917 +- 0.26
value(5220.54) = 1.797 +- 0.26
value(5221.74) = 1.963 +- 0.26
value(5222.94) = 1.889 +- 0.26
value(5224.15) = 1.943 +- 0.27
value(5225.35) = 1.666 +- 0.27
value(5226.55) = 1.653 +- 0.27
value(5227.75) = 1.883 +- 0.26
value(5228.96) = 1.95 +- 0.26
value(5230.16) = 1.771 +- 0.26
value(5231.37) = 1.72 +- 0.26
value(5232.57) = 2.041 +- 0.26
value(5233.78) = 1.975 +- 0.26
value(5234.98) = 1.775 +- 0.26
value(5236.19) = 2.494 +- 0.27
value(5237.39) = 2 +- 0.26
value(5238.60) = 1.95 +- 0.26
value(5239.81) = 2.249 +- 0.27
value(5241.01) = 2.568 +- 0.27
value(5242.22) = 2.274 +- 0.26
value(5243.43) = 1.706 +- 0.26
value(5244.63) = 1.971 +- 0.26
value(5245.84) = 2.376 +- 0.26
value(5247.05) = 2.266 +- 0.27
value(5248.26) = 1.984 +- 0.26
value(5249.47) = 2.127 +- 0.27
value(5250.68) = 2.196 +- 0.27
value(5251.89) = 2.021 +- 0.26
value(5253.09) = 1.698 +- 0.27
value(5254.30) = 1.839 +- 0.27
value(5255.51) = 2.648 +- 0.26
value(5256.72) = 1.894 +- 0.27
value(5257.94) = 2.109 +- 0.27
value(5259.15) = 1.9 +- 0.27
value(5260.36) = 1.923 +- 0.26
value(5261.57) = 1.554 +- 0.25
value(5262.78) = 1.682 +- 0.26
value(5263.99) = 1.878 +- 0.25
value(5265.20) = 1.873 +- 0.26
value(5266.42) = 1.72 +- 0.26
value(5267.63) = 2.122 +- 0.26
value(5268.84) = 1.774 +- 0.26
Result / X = 2.7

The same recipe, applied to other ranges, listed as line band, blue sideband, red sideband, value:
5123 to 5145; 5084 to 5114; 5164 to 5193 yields 1.3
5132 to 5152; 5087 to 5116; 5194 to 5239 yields 0.2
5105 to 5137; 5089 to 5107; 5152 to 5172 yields 1.6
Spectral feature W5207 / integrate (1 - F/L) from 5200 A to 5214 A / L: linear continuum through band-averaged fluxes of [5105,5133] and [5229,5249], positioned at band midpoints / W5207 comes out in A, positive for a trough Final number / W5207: 1.7 A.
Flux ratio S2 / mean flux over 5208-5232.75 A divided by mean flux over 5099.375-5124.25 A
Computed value 1.1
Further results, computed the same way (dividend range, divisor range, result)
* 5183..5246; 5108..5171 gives 1.07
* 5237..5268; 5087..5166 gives 1.15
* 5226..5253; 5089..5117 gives 1.16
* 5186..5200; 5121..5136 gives 1.14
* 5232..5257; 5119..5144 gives 1.24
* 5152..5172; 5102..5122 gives 1.14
